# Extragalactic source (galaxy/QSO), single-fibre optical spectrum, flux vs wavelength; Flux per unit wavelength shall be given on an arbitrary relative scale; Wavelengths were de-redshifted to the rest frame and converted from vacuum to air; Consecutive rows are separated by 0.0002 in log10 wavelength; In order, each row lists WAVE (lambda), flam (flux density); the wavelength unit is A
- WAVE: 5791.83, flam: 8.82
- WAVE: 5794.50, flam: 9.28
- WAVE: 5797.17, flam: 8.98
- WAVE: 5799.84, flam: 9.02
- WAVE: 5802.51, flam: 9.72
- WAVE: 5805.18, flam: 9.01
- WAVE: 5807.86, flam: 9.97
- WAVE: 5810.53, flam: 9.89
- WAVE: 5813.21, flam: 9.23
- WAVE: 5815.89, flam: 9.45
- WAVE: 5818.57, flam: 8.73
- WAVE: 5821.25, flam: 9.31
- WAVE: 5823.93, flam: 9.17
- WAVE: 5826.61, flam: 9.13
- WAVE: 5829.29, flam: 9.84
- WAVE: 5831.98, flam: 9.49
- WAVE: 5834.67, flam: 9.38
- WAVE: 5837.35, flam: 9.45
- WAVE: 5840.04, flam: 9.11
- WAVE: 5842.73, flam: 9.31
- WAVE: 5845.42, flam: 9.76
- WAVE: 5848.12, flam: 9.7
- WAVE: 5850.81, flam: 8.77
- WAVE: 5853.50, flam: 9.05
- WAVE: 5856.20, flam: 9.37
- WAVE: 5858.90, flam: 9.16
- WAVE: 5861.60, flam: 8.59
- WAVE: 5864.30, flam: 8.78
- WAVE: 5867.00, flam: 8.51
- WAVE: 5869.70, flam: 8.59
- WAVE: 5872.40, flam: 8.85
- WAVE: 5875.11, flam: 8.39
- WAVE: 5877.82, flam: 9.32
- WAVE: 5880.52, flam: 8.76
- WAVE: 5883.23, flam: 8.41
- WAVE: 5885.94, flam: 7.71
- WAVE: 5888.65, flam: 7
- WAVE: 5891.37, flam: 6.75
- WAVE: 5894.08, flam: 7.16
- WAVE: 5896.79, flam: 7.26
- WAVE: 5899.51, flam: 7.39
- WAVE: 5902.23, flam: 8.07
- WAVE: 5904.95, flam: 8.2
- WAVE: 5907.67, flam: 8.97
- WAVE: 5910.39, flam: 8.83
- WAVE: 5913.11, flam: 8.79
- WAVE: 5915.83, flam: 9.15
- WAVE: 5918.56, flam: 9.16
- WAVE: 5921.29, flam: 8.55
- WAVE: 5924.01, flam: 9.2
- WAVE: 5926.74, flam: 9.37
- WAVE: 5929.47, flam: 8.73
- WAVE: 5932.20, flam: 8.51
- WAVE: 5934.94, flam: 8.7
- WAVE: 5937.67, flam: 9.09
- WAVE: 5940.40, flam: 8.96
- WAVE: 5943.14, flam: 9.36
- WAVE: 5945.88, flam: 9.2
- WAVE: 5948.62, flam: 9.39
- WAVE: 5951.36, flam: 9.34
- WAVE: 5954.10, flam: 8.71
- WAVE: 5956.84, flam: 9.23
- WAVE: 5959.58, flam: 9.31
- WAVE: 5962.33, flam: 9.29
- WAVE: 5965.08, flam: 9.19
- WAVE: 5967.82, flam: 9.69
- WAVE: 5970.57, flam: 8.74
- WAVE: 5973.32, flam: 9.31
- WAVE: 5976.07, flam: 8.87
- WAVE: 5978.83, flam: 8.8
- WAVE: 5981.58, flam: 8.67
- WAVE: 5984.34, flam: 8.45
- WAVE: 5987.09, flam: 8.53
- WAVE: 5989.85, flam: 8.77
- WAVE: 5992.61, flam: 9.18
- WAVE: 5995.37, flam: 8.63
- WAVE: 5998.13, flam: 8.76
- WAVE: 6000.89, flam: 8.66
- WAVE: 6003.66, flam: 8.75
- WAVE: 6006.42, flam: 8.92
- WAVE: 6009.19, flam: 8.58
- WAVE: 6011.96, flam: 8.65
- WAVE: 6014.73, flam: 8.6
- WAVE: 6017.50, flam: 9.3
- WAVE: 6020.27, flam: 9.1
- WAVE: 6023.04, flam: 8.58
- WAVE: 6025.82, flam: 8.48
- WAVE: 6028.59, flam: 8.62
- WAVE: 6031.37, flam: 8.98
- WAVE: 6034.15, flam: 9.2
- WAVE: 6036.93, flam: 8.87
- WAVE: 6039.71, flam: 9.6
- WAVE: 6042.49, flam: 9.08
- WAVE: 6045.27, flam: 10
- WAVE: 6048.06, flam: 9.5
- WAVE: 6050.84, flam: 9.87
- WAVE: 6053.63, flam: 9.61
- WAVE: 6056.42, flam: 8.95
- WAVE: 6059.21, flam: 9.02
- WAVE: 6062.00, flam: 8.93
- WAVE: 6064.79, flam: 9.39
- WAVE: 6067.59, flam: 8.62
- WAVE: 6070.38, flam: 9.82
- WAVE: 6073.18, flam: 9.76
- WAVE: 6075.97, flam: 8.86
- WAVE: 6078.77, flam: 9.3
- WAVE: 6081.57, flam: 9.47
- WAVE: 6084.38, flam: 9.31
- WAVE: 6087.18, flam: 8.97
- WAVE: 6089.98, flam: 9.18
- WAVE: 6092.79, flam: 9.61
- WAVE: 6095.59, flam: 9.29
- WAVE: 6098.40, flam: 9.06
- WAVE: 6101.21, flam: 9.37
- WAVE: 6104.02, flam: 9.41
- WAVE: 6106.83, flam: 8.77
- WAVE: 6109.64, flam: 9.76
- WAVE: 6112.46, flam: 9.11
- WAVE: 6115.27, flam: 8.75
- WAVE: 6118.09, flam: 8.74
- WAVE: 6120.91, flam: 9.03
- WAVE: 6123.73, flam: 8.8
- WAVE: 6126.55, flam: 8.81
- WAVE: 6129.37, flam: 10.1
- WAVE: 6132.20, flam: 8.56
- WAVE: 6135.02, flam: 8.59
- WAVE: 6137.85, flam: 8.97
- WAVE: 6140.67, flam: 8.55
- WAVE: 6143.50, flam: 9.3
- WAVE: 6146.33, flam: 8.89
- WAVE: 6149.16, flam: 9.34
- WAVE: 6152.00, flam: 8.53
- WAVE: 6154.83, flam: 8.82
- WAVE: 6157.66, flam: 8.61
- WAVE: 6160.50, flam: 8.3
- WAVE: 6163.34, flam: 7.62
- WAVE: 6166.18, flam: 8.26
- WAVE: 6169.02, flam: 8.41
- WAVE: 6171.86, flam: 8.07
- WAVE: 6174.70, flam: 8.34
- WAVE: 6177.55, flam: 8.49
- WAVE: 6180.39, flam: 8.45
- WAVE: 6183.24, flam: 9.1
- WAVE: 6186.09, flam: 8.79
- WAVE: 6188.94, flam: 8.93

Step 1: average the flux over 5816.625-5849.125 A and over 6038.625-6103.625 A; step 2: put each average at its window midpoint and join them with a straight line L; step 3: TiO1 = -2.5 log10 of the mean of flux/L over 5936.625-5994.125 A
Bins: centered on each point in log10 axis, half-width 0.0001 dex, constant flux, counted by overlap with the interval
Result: 0.03 mag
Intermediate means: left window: 9.36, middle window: 9.05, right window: 9.33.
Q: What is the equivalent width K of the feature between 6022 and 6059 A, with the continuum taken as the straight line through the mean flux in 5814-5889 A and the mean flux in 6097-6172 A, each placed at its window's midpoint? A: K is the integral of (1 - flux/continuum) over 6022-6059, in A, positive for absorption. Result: -1.2 A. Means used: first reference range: 8.99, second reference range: 8.85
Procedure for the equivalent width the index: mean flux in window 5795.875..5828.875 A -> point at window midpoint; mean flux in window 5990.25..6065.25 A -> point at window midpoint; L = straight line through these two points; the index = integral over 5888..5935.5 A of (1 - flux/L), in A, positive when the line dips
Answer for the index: 4.4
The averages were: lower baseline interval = 9.32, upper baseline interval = 9.02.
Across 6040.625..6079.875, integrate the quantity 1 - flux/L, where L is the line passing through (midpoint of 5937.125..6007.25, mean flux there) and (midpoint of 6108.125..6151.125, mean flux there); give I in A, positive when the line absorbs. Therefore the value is -1.5 A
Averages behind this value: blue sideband 8.99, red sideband 9.01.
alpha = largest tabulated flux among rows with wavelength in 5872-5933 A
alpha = 9.37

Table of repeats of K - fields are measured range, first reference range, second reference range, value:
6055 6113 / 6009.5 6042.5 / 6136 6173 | -3.1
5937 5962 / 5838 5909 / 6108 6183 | -1.8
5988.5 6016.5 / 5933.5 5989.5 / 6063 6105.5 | 1.1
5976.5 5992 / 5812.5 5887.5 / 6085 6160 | 0.6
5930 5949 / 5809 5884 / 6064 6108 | 0.4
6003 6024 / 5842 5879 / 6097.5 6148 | 0.5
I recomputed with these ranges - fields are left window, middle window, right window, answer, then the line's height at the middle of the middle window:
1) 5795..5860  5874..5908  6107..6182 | 4.8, 9.21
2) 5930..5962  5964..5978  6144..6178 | -0.2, 9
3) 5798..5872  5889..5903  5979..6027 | 2.8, 9.06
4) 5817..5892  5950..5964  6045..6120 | -0.2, 9.06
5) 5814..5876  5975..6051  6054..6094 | 2.4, 9.21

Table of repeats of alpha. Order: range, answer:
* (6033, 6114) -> 10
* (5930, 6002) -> 9.69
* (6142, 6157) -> 9.34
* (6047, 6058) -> 9.87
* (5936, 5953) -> 9.39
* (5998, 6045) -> 9.6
